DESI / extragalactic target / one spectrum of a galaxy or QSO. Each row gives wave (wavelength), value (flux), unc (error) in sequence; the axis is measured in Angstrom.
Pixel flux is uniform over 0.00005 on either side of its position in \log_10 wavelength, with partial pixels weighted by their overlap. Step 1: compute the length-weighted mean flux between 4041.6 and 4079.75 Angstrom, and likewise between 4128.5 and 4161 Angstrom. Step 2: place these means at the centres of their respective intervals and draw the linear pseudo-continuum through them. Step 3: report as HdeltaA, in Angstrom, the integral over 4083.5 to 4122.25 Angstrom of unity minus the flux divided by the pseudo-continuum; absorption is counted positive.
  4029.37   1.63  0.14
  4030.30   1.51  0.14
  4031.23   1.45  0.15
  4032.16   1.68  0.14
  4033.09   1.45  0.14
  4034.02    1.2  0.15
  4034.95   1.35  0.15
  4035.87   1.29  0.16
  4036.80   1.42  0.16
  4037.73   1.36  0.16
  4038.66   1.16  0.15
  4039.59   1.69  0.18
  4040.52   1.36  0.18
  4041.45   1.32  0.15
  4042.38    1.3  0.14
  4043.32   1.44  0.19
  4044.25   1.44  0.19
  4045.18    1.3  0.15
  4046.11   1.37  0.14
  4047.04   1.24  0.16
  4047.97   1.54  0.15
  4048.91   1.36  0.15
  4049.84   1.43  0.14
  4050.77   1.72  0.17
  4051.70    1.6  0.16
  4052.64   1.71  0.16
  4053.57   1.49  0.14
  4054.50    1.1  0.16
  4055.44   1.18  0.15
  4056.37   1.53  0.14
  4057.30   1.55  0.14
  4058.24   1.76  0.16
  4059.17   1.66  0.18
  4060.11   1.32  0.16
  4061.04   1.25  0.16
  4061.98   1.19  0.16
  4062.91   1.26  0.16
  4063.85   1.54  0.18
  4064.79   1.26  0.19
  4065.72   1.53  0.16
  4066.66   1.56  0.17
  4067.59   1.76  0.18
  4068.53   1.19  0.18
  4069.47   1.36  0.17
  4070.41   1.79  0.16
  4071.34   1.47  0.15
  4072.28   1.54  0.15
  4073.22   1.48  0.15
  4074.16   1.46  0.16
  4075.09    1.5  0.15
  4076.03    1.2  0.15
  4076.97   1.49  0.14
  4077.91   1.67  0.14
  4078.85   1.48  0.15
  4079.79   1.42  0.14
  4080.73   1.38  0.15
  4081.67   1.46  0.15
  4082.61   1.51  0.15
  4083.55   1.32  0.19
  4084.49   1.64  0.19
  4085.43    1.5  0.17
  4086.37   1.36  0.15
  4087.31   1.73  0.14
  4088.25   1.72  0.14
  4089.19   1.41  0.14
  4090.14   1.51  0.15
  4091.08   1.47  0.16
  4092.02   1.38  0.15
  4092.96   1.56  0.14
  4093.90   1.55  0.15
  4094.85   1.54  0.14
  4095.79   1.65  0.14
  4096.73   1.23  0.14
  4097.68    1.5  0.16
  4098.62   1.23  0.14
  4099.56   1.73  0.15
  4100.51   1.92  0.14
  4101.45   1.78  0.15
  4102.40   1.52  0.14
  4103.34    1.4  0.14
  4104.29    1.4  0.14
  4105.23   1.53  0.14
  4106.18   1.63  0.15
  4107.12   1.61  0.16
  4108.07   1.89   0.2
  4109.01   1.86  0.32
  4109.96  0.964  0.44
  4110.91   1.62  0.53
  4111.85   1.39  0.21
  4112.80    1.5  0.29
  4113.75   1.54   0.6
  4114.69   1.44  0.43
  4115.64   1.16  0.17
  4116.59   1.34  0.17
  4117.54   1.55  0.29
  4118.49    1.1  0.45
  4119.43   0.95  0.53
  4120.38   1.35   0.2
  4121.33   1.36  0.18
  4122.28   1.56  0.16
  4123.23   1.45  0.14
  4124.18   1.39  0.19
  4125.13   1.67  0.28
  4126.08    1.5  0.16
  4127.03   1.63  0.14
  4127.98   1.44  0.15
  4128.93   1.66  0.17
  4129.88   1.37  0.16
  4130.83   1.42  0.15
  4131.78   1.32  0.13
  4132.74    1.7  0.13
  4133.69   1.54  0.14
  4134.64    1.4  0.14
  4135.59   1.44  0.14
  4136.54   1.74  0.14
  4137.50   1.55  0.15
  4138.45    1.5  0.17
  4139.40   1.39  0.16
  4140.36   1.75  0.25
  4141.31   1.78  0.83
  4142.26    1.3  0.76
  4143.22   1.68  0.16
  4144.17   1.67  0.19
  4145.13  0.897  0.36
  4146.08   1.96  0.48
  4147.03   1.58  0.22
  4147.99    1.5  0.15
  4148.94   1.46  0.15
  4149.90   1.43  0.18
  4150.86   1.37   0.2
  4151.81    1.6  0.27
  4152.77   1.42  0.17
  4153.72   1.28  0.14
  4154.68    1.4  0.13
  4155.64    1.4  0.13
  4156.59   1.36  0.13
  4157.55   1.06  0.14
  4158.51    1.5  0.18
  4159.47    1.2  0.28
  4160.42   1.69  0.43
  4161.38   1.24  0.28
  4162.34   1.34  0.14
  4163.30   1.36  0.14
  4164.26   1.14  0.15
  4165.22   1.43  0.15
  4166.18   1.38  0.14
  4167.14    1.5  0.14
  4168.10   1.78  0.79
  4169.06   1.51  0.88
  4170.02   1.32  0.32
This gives -0.6 Angstrom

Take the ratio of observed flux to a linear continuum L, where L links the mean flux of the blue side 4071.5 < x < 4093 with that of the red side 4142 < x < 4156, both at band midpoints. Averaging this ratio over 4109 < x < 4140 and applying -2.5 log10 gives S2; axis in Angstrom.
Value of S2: 0.02 mag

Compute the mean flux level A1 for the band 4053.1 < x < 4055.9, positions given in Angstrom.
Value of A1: 1.26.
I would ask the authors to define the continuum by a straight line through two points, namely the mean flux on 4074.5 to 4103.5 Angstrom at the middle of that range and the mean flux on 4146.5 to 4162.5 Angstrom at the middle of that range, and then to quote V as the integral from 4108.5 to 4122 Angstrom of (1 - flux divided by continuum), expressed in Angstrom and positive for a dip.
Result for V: 0.9 Angstrom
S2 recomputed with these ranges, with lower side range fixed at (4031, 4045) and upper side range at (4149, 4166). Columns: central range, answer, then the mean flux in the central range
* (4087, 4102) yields -0.13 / 1.55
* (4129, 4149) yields -0.12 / 1.53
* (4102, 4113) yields -0.11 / 1.53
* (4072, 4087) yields -0.06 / 1.47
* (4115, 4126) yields 0.01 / 1.36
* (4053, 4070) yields -0.03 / 1.42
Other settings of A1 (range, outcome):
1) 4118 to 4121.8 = 1.19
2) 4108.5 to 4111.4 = 1.49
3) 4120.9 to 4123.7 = 1.46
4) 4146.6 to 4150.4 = 1.49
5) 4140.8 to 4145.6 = 1.47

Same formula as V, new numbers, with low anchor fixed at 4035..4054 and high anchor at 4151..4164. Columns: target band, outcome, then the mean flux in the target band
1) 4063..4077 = -0.6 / 1.47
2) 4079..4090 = -0.7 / 1.49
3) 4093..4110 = -2.1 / 1.57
